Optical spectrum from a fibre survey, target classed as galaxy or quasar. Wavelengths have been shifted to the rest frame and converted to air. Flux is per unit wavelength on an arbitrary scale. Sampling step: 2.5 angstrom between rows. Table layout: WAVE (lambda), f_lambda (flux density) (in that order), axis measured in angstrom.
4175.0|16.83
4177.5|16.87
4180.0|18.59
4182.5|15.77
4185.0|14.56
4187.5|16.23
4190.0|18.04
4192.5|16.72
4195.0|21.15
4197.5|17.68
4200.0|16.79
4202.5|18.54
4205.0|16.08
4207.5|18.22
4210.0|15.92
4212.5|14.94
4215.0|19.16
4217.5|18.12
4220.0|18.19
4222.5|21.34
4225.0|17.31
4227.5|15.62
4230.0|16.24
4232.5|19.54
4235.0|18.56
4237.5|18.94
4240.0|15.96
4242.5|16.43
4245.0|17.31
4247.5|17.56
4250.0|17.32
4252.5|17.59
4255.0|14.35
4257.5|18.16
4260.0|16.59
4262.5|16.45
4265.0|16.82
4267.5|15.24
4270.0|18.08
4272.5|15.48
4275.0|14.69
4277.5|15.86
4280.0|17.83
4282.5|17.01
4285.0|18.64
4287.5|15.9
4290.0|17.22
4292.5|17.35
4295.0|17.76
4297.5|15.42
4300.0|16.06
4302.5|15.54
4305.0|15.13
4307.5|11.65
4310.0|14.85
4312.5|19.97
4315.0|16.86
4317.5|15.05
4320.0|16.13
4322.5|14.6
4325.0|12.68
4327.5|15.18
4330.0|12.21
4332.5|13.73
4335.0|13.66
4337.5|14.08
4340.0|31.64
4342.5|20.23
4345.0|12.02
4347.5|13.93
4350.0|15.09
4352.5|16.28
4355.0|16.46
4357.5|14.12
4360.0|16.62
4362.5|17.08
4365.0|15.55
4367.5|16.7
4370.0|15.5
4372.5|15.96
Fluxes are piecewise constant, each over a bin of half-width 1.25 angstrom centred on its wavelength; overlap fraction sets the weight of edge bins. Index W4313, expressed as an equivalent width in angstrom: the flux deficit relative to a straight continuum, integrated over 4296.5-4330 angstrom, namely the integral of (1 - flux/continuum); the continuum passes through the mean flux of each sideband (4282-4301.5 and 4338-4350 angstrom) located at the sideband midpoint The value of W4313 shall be 4.6 angstrom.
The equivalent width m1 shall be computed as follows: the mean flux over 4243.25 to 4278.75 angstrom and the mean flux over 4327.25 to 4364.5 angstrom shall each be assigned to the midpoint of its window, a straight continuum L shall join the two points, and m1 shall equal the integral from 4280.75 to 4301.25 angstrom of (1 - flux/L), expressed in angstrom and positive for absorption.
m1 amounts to -0.7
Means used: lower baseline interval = 16.5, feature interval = 16.9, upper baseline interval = 16.2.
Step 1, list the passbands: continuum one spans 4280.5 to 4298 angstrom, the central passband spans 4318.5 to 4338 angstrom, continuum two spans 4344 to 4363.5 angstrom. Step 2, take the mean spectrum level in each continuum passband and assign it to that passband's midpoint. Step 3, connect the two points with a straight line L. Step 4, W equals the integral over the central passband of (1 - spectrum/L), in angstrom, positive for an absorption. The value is 2.4 angstrom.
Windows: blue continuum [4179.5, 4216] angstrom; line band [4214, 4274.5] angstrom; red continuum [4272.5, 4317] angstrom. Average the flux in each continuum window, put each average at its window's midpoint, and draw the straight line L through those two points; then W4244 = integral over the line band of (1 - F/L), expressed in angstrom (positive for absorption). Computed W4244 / -2.0 angstrom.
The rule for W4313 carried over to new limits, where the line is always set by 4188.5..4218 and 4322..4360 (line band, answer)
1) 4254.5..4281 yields 0.60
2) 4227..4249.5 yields -0.37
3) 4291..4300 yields -0.20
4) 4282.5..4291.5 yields -0.40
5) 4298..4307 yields 0.58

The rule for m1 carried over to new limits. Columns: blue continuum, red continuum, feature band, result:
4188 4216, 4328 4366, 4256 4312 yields 1.52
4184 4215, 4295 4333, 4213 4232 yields -1.33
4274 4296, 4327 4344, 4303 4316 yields 1.09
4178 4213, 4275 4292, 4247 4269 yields 0.41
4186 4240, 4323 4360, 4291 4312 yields 0.97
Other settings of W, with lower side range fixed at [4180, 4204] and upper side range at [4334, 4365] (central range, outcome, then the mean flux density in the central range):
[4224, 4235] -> -0.1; 17.3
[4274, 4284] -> 0.3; 16.4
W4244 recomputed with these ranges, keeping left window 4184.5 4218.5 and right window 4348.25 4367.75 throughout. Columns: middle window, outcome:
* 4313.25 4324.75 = 0.48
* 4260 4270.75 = 0.12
